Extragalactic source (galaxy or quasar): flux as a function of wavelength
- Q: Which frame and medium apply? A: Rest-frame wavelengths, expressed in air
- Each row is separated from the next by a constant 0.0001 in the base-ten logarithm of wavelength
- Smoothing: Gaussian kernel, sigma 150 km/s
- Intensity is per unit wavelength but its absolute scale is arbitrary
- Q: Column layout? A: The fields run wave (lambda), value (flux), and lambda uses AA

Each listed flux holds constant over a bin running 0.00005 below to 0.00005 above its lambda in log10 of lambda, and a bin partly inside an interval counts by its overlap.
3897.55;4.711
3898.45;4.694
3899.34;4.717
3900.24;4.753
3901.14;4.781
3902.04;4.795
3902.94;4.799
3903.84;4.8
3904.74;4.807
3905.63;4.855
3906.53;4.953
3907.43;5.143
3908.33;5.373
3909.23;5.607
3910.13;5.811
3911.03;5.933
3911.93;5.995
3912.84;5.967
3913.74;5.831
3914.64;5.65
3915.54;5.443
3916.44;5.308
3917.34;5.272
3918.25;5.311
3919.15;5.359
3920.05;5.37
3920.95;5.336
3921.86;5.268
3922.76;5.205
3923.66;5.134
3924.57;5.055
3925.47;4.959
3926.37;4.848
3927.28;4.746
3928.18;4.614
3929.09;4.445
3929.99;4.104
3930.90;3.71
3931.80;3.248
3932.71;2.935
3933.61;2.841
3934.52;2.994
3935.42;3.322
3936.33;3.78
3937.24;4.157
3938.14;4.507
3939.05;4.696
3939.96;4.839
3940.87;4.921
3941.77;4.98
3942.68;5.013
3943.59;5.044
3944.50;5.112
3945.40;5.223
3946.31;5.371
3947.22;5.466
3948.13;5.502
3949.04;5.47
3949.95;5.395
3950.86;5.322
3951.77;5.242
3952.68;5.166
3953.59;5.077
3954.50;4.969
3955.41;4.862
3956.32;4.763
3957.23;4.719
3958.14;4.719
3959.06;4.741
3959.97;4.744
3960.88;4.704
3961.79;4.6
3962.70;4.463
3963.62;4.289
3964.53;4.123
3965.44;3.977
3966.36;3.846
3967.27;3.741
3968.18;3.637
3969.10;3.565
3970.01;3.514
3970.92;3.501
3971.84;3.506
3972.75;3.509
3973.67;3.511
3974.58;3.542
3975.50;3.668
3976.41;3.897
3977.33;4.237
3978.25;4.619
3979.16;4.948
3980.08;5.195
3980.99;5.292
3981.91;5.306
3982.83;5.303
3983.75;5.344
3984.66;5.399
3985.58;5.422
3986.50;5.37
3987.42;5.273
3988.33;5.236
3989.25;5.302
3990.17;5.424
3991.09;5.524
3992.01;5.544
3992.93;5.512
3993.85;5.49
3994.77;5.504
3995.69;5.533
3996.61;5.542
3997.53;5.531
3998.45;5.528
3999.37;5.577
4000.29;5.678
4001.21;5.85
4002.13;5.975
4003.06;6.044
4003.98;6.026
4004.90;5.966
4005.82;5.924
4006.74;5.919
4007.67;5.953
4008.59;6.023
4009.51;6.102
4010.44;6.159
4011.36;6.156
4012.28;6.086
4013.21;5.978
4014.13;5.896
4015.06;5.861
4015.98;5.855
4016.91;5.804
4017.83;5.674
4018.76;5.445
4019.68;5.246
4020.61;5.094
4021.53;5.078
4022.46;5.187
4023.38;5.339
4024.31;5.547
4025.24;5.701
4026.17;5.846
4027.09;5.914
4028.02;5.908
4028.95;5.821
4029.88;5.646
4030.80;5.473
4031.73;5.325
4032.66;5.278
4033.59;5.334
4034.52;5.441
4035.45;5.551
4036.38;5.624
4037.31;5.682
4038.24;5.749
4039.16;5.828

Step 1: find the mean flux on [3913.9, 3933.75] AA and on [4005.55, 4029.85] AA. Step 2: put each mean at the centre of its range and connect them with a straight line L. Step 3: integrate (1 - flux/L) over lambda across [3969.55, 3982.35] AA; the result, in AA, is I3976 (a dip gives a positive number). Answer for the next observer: 2.8 AA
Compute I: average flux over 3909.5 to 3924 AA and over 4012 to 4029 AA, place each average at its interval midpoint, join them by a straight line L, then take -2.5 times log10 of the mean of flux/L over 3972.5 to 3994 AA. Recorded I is 0.14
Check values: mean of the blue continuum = 5.52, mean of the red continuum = 5.64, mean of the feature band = 4.92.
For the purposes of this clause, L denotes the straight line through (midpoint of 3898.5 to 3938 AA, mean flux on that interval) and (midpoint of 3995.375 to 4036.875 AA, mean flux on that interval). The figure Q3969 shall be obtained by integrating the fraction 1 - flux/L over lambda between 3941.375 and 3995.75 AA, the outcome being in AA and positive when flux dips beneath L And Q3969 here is 5.0 AA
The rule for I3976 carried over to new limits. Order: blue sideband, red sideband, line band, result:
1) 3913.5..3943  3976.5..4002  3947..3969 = 1.17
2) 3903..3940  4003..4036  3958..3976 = 4.28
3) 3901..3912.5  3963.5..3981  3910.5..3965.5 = -2.56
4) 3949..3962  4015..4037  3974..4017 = -1.42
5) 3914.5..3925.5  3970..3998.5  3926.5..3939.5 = 3.29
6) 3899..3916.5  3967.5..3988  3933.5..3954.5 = 0.14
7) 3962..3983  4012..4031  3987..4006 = -2.92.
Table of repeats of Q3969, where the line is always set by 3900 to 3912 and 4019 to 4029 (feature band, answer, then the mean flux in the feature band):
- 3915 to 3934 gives 1.8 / 4.7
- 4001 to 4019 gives -1.6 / 5.94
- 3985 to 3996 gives 0.0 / 5.42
